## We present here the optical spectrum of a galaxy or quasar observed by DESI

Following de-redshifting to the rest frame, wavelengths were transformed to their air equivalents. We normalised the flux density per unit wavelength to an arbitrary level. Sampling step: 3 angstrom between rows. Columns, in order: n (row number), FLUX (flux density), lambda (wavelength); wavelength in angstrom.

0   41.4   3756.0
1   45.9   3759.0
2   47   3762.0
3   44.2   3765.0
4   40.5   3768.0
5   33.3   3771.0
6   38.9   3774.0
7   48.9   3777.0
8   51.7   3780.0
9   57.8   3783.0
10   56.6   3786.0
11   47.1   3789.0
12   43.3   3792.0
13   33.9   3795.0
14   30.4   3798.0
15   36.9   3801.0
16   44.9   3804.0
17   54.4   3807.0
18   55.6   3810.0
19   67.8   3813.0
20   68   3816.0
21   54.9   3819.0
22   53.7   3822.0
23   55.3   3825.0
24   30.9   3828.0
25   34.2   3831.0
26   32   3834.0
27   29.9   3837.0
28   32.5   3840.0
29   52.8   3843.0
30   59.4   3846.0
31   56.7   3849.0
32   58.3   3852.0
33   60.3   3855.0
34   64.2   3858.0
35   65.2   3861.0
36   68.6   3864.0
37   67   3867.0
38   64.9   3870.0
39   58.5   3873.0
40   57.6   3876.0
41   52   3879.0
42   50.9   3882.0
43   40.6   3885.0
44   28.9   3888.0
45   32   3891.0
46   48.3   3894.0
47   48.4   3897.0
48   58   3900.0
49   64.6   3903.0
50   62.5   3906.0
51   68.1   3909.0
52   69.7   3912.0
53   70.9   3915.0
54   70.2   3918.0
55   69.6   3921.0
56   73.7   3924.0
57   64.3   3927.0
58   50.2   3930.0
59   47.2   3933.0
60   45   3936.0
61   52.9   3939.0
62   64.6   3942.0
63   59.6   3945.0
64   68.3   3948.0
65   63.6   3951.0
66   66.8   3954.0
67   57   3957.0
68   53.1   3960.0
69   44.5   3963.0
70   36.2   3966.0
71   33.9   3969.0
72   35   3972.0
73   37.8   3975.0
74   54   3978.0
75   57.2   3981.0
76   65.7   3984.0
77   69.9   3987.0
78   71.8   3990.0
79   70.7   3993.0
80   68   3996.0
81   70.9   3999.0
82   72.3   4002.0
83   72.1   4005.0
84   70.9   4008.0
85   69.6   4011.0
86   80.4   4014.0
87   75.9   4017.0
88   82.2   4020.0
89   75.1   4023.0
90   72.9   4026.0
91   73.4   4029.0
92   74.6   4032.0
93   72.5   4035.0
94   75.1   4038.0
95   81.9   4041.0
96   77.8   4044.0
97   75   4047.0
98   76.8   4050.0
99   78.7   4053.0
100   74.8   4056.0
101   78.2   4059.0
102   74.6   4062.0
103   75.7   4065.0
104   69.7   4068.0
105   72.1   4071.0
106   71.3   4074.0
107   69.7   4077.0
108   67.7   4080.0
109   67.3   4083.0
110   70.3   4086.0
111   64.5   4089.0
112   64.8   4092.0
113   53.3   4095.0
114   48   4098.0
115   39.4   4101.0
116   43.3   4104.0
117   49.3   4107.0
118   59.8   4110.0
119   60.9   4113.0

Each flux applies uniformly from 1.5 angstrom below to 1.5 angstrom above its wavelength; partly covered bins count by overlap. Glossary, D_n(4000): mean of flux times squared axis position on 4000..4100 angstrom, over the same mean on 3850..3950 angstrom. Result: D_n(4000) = 1.3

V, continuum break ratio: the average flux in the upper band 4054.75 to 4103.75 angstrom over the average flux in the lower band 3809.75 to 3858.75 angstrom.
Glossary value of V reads 1.3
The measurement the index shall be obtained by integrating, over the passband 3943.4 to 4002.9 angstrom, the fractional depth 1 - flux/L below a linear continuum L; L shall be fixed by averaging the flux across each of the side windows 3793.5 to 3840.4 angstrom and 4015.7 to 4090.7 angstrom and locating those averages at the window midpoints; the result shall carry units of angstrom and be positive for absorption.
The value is 6.02 angstrom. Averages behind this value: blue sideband 45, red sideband 73.9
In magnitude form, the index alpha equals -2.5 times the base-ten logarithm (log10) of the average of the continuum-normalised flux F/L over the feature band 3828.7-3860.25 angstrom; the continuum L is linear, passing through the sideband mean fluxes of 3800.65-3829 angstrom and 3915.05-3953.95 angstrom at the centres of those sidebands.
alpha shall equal 0.16 mag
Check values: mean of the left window 53.2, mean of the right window 61.4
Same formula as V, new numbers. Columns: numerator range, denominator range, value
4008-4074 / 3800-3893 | 1.47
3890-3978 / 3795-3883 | 1.07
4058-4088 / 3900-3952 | 1.14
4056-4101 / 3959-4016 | 1.12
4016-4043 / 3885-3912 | 1.47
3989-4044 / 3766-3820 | 1.54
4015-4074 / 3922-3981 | 1.42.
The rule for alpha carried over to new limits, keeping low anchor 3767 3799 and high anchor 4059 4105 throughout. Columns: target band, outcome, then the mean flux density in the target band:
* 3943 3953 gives -0.161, 64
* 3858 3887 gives -0.164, 58.2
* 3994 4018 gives -0.221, 72.4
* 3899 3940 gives -0.168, 62.1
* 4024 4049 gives -0.229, 75.4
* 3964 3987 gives 0.206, 47.2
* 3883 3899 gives 0.257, 40.6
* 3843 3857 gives -0.196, 58.2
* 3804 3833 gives -0.123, 52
